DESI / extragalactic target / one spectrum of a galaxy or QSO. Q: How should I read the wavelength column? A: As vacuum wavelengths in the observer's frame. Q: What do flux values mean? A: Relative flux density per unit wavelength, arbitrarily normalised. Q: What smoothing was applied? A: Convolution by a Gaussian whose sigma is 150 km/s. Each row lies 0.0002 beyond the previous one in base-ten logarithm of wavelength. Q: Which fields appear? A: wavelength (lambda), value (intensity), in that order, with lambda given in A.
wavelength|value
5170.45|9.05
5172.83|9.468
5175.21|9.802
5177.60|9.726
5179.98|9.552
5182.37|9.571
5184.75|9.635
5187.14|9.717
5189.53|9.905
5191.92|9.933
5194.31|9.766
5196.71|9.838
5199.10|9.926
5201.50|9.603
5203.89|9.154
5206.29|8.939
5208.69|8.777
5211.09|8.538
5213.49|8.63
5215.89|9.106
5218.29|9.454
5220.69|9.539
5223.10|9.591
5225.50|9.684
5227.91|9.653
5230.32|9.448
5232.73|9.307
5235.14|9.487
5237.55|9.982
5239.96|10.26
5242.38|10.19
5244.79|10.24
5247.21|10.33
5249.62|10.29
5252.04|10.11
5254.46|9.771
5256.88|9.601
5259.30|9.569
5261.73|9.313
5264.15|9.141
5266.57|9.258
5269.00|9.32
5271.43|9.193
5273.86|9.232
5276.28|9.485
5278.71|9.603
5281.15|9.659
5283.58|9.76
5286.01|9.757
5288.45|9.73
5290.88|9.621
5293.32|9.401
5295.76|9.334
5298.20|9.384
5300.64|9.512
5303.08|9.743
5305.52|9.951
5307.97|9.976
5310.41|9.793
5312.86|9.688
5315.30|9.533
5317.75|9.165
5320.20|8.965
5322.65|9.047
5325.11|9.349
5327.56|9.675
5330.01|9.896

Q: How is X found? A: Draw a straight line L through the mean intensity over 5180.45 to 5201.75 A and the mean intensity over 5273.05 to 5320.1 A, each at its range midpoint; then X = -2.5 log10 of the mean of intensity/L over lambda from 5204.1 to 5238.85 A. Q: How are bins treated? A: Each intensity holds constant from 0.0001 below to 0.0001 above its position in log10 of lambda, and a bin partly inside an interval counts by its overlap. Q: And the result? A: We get 0.048 mag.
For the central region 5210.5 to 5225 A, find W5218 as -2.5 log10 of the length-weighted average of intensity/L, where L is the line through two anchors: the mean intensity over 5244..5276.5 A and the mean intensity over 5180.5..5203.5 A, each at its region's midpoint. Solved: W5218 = 0.06 mag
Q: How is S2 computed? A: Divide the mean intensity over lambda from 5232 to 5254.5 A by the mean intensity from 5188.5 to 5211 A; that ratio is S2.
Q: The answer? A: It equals 1.06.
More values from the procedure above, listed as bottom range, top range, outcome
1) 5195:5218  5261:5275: 1.01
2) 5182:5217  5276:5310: 1.03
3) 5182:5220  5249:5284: 1.01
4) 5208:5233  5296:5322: 1.03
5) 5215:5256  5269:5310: 0.98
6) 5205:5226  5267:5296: 1.04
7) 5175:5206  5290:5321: 0.99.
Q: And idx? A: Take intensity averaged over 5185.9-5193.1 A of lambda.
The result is 9.85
